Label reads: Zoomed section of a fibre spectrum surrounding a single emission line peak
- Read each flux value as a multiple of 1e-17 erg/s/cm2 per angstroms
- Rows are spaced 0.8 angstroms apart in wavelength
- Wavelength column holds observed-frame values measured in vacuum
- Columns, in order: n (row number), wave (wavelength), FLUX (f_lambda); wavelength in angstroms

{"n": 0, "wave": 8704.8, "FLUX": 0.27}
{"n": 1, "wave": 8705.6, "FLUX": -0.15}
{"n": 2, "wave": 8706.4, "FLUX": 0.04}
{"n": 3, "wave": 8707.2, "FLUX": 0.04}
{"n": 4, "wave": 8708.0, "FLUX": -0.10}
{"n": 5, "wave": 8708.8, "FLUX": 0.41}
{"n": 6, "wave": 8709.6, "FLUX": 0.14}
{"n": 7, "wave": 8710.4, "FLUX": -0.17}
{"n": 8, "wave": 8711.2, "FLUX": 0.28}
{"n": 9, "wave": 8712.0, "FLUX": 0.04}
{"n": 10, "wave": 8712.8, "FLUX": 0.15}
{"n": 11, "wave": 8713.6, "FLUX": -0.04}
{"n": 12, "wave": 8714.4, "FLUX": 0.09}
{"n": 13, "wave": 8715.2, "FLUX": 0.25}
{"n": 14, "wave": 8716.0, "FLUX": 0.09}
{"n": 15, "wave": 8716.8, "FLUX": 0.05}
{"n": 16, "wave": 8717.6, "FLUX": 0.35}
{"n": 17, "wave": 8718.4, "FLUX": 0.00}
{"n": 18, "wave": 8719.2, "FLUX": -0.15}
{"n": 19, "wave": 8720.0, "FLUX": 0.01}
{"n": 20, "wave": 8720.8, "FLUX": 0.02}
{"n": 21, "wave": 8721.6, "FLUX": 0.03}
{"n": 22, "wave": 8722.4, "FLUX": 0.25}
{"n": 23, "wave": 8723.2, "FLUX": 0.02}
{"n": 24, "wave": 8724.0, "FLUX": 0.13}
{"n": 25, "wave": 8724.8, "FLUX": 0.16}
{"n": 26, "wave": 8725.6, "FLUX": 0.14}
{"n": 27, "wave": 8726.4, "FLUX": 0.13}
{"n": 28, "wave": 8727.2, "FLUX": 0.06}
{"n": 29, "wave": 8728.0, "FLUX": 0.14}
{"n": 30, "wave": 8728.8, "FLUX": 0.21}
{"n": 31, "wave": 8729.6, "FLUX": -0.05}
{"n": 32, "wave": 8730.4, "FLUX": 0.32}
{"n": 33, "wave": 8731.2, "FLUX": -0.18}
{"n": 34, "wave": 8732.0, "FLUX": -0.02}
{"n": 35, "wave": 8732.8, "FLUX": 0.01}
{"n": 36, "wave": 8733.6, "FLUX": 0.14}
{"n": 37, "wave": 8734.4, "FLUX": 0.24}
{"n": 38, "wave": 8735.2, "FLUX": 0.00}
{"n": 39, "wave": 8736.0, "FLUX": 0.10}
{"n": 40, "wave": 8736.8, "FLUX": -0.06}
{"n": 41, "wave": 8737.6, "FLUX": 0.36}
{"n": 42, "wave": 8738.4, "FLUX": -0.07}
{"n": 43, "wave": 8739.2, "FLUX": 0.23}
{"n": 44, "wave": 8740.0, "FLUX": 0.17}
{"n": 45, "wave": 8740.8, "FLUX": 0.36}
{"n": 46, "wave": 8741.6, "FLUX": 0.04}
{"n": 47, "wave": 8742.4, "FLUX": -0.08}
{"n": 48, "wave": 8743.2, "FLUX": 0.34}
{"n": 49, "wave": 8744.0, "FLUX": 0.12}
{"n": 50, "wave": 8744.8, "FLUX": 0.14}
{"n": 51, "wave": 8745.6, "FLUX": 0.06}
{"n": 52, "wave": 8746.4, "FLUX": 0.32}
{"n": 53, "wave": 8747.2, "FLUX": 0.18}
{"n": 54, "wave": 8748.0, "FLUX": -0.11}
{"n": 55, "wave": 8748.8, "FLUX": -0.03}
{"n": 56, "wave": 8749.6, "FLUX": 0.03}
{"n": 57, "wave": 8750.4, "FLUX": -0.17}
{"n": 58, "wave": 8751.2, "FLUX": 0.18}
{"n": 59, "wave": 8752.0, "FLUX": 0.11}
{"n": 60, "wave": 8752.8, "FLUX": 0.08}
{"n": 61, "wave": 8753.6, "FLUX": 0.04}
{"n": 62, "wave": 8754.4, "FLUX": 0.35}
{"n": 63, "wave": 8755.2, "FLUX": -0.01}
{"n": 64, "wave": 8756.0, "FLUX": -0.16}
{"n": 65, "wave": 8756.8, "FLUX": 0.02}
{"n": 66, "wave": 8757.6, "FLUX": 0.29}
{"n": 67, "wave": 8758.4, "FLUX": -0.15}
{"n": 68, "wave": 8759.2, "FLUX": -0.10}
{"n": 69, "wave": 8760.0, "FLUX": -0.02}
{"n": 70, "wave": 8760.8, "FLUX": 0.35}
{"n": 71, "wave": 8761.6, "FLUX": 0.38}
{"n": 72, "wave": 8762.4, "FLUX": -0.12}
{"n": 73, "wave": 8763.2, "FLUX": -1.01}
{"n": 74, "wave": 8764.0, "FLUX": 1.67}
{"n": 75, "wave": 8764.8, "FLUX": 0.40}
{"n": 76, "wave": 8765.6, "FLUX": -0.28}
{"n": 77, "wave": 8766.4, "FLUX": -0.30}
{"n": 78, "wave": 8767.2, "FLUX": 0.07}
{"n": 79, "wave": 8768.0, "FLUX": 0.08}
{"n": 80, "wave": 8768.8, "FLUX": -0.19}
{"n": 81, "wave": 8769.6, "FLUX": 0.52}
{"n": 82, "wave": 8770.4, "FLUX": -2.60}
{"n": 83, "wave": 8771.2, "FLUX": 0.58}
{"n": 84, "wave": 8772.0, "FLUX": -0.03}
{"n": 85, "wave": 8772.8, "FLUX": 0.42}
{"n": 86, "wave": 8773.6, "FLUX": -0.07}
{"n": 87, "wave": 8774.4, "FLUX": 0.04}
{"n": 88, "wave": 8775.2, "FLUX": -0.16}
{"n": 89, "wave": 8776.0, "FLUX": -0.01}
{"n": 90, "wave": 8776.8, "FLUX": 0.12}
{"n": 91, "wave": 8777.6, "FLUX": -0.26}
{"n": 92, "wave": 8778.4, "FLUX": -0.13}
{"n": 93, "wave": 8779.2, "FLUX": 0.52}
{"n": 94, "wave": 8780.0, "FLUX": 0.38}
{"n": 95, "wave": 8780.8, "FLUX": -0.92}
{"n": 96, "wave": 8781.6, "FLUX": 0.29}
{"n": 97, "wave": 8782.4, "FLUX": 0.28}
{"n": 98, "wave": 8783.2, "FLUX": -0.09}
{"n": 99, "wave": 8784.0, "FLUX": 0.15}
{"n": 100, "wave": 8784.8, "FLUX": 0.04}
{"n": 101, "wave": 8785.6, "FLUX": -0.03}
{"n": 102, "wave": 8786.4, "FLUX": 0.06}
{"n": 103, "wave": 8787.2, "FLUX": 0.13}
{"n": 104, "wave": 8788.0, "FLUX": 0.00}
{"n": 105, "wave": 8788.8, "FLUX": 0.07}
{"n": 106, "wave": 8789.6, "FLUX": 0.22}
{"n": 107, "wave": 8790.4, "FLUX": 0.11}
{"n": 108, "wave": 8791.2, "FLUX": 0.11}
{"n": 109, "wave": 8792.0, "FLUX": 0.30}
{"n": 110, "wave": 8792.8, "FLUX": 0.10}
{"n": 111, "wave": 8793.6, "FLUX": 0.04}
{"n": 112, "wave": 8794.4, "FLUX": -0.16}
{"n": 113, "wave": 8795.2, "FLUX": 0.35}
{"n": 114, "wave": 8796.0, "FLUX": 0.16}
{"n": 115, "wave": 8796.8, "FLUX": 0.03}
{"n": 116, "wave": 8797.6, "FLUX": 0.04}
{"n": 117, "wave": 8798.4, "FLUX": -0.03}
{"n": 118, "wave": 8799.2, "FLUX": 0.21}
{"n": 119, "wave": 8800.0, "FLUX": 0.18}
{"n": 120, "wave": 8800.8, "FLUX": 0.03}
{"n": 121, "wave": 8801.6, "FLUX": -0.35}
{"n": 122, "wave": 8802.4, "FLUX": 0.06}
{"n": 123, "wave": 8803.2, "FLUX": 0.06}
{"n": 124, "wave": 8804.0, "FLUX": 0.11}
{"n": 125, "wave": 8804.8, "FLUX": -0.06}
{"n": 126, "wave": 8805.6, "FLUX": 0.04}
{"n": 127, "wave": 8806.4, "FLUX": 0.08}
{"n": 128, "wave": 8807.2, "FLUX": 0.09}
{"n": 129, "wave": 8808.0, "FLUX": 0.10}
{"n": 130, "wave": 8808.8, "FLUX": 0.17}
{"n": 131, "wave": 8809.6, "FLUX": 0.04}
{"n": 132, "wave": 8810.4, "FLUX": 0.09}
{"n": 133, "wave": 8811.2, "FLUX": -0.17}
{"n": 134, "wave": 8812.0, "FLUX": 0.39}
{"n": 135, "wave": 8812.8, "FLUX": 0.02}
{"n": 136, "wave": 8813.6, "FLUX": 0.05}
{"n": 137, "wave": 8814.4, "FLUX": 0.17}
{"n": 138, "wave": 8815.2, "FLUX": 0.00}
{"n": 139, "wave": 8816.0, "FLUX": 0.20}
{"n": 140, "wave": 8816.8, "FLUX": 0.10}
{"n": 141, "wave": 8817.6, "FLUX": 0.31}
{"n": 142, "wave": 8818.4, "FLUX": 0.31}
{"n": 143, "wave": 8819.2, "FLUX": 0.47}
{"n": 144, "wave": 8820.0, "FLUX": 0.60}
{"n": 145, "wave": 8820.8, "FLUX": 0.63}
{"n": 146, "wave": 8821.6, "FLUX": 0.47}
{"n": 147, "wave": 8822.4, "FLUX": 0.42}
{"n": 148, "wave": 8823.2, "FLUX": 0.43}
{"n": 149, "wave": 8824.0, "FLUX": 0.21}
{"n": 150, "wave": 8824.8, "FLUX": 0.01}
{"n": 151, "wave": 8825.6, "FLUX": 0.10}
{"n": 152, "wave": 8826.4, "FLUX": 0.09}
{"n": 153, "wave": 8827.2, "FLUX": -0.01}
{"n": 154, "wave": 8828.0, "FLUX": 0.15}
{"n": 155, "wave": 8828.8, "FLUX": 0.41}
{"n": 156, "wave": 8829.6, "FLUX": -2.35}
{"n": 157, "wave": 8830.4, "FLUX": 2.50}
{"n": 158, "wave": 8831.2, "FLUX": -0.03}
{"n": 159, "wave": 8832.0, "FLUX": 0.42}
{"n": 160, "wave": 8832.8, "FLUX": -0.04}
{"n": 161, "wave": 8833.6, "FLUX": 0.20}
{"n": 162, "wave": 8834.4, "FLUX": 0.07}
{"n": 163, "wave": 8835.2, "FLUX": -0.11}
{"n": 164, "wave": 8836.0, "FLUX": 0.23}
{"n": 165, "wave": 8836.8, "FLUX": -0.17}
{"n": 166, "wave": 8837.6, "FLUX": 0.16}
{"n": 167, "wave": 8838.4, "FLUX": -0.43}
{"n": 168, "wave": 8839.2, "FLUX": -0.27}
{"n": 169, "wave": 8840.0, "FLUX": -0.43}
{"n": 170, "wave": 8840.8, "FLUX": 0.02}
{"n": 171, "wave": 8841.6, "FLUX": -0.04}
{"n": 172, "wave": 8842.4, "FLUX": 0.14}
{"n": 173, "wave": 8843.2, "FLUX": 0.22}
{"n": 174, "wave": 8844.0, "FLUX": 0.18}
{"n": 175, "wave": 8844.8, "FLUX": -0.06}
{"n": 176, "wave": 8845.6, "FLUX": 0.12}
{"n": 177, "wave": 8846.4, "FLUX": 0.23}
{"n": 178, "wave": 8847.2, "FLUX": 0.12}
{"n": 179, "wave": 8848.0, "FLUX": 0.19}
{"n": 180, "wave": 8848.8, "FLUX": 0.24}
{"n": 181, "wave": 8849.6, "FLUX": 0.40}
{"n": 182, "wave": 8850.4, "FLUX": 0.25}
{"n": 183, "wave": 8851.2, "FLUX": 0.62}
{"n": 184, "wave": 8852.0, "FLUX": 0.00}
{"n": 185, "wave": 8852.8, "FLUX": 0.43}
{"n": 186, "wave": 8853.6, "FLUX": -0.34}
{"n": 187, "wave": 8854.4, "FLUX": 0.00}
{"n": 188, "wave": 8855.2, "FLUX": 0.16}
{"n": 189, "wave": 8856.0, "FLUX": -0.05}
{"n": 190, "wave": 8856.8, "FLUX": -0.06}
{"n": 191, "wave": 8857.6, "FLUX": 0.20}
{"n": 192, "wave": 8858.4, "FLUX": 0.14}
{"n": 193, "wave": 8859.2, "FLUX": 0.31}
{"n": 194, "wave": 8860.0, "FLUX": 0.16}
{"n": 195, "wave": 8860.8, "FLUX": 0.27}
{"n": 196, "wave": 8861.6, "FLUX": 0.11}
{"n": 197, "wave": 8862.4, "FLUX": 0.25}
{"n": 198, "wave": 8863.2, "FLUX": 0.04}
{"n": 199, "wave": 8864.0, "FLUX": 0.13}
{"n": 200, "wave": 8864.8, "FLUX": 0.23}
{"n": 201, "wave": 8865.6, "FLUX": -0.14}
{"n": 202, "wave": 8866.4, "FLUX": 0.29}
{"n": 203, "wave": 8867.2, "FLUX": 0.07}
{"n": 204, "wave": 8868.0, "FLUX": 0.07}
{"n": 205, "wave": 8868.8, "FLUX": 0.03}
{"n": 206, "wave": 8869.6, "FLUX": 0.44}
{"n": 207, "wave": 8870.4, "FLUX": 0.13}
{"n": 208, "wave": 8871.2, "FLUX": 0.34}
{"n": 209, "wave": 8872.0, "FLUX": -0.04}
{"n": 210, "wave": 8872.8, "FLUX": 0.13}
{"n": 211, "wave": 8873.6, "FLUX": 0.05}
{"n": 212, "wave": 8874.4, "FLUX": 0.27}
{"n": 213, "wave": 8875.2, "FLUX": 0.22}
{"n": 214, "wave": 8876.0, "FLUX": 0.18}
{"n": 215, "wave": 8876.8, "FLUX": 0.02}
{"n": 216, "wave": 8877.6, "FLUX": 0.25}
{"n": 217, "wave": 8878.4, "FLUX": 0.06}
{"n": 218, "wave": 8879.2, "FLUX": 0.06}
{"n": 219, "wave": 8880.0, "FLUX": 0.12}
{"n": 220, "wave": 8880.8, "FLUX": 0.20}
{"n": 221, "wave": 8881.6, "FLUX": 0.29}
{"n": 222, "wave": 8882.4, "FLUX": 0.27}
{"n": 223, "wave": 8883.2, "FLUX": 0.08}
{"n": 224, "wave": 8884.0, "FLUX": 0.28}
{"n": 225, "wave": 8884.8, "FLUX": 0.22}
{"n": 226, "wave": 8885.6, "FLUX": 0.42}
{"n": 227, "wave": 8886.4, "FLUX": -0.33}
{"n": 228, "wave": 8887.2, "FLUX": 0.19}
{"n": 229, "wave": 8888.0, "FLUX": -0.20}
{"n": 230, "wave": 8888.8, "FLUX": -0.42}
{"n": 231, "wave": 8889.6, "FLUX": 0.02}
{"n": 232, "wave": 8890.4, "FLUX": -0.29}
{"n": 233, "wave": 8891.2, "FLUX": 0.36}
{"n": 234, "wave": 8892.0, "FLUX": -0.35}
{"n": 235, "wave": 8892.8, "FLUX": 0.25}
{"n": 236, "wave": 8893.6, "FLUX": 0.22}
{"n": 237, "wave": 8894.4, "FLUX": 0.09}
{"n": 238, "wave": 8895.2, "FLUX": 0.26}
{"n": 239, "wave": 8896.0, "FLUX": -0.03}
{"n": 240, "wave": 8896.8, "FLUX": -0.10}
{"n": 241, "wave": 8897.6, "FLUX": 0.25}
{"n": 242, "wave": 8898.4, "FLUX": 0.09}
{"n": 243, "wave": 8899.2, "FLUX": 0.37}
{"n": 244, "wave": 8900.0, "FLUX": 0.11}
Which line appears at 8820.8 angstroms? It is Hgamma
